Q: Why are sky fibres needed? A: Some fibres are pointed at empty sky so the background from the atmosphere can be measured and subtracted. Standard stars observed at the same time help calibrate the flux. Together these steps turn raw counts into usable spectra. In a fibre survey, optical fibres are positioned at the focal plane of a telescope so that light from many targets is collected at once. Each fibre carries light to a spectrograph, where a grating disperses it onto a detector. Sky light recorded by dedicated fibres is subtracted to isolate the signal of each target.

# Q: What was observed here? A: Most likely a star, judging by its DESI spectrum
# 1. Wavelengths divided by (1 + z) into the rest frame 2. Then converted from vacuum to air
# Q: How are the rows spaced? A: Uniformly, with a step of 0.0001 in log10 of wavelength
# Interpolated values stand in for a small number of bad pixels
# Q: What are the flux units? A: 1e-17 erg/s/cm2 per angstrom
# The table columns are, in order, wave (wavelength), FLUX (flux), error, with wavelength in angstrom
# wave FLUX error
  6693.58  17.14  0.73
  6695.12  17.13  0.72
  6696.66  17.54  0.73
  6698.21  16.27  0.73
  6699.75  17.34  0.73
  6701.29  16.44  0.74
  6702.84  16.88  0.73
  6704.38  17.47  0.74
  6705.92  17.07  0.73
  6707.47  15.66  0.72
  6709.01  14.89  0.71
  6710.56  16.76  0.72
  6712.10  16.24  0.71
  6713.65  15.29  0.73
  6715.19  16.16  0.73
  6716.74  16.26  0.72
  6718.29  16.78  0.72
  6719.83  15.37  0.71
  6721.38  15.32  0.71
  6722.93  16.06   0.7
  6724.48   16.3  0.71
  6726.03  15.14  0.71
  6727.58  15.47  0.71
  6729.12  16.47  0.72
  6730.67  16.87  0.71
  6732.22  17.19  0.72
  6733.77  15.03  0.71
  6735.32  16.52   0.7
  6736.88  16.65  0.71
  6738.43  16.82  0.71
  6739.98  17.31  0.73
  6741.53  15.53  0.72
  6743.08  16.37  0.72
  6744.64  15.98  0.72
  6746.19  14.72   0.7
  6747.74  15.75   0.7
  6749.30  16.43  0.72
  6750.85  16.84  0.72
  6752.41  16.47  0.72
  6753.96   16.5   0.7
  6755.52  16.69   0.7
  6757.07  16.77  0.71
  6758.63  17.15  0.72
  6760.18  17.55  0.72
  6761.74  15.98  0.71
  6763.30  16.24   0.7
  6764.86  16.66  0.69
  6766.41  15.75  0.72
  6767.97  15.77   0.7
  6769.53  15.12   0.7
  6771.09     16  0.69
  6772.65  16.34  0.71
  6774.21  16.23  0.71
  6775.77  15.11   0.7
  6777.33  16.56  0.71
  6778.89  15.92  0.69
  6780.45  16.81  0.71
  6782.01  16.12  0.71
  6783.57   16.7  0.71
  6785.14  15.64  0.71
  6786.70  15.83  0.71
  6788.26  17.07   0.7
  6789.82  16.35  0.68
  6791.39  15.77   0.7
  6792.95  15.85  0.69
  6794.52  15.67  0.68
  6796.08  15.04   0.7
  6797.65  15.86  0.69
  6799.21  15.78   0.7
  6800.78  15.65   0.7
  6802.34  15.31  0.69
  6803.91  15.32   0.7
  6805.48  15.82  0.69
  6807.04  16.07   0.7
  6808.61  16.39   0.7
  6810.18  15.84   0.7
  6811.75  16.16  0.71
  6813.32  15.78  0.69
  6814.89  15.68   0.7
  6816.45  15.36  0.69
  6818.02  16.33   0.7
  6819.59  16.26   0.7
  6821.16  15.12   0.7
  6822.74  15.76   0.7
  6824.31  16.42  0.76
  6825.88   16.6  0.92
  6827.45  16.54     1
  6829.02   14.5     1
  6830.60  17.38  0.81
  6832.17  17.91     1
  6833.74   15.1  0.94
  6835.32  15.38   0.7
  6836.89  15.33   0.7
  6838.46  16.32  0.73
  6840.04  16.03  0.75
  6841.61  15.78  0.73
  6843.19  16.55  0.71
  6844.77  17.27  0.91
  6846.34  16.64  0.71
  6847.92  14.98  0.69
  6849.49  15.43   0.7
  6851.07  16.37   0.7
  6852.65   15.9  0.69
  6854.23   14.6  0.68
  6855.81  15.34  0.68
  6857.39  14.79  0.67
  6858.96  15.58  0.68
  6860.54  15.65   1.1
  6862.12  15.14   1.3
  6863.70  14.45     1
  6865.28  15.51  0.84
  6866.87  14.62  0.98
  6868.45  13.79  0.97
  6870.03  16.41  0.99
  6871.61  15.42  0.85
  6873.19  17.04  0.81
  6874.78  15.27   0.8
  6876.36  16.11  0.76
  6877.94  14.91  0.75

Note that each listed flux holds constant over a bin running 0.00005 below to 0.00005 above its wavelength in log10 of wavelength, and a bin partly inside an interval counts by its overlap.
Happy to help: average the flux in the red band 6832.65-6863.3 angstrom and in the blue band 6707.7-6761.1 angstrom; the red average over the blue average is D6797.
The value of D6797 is 1.0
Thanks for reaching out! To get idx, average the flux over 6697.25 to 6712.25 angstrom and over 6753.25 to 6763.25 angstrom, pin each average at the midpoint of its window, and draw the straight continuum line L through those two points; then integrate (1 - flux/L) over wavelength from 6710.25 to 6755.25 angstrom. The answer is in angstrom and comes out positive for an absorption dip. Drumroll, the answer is 1.28 angstrom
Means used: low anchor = 16.5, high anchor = 16.7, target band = 16.2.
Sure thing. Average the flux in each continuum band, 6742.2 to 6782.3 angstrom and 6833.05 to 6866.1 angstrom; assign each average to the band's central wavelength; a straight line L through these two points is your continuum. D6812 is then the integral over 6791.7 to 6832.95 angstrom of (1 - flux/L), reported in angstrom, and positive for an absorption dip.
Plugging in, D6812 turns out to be -0.2 angstrom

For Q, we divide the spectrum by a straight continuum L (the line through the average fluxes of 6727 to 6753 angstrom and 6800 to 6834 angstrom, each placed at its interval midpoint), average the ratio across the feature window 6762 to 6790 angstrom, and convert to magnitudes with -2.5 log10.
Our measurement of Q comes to 0.00 mag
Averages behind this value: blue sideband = 16.3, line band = 16.1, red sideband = 16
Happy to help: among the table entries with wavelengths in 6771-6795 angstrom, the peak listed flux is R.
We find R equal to 17.07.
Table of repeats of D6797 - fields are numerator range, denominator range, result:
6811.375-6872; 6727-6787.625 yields 0.97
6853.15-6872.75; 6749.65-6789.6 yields 0.93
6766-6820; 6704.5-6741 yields 0.98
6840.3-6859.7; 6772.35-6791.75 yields 0.97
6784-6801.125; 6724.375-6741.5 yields 0.97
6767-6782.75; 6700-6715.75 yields 0.98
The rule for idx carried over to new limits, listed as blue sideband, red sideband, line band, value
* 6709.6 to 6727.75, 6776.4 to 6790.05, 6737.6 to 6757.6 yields -0.3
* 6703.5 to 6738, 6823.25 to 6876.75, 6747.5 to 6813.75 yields -0.6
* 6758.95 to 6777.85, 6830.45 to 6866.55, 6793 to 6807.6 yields 0.3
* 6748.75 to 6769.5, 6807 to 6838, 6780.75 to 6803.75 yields 0.5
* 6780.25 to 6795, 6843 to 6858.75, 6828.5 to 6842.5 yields -0.1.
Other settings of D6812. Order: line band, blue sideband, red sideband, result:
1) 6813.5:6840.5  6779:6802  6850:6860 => -0.55 angstrom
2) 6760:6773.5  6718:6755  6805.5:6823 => -0.04 angstrom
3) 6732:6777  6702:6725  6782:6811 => -0.62 angstrom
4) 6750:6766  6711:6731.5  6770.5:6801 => -0.65 angstrom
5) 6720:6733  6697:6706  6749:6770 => 0.50 angstrom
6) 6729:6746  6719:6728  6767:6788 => -0.70 angstrom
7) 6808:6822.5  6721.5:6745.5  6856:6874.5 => -0.20 angstrom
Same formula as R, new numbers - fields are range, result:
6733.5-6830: 17.55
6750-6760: 17.15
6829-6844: 17.91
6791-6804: 15.86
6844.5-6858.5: 17.27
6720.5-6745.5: 17.31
